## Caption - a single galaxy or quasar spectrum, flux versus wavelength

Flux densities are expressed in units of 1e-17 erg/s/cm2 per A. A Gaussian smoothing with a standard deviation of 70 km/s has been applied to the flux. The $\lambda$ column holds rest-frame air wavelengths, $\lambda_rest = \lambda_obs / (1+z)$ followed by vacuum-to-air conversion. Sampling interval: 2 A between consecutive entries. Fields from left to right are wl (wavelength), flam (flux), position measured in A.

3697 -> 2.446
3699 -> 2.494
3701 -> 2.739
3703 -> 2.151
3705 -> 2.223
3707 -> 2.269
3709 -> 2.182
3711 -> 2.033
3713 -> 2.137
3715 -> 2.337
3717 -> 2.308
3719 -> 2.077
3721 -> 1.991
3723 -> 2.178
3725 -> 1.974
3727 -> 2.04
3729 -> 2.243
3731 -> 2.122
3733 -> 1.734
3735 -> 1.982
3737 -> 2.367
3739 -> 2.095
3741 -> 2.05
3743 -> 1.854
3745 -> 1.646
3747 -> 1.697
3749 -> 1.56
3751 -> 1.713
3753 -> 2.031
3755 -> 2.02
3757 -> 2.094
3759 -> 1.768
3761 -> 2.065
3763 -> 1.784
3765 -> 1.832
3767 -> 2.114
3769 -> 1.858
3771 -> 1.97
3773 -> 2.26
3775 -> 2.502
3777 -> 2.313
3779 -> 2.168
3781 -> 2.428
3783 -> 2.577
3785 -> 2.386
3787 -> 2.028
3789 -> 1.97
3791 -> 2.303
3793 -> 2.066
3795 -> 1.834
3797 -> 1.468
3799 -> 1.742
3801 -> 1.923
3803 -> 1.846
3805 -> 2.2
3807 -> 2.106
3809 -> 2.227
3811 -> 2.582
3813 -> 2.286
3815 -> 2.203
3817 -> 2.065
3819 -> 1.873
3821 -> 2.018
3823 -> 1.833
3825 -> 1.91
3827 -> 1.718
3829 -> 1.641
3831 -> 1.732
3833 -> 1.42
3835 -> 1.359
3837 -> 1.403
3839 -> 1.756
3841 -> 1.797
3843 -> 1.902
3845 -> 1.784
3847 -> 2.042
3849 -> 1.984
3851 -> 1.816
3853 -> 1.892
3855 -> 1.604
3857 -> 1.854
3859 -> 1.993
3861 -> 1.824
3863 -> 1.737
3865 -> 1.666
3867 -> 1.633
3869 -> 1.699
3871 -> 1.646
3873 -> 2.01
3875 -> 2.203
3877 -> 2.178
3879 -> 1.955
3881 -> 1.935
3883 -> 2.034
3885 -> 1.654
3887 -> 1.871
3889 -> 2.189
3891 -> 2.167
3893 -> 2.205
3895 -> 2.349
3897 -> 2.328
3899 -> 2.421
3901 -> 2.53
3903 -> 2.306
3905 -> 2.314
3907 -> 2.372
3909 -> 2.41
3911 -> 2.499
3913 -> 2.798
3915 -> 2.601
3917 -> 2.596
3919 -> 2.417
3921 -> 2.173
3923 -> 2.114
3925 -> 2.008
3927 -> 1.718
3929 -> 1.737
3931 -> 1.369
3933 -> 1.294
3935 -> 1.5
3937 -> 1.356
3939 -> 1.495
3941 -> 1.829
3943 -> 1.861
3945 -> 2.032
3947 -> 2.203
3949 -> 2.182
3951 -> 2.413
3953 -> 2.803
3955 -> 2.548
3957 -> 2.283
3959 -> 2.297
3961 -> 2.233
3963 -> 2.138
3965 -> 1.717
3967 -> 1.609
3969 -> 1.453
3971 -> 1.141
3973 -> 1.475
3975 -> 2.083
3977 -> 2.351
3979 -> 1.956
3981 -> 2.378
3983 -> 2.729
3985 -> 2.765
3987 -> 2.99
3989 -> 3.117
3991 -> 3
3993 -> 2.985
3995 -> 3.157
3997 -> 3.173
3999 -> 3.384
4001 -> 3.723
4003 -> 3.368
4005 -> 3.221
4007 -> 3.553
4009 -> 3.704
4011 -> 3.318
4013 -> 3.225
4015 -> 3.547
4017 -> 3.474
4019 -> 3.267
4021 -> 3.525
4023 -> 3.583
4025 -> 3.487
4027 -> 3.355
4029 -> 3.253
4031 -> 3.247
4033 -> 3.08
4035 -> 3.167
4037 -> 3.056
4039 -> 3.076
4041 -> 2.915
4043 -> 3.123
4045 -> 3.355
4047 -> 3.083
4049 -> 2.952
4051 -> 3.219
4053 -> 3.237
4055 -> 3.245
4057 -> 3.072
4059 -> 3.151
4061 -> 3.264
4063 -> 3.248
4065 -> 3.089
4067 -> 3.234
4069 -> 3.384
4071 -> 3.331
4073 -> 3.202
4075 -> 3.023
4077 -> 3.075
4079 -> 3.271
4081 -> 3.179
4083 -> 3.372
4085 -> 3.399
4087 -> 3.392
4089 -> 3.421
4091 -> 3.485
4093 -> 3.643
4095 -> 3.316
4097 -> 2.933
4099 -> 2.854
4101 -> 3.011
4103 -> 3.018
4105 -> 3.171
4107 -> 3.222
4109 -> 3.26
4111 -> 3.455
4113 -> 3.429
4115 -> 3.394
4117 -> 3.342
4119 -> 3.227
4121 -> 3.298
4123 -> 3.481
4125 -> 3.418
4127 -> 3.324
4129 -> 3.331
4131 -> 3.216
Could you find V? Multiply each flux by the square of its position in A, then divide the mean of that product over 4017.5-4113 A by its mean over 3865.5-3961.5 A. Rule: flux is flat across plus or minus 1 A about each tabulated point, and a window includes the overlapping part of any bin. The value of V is 1.7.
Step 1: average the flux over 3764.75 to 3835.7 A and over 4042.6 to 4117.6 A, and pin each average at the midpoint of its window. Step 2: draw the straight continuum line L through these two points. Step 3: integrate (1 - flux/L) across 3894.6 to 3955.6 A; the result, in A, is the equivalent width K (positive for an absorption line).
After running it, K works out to 9.9 A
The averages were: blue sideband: 2.03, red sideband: 3.23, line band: 2.14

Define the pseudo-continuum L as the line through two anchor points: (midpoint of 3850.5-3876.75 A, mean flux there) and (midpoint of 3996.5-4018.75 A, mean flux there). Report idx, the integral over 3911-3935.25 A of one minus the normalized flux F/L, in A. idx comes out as 4.0 A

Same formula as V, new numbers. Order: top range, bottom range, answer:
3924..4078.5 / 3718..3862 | 1.56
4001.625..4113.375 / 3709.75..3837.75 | 1.88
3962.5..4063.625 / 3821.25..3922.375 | 1.59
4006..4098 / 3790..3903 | 1.87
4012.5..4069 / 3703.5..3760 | 1.87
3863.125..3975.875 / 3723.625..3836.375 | 1.10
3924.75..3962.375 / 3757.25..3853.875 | 1.07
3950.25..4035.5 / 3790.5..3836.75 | 1.62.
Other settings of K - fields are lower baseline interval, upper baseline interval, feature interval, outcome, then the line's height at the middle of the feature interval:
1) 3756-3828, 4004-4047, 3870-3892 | 4.8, 2.54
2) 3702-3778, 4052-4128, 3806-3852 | 9.0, 2.35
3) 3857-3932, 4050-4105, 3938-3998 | 6.5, 2.55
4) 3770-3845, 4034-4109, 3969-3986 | 4.3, 2.77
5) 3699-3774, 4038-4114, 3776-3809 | 2.2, 2.24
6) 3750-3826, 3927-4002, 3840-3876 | 4.9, 2.13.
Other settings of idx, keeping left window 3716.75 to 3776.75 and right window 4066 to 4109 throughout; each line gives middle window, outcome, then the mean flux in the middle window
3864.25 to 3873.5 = 2.7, 1.72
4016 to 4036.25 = -2.2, 3.34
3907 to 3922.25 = 0.7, 2.48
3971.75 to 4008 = 0.5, 2.84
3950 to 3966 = 2.7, 2.3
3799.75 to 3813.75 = 0.4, 2.16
